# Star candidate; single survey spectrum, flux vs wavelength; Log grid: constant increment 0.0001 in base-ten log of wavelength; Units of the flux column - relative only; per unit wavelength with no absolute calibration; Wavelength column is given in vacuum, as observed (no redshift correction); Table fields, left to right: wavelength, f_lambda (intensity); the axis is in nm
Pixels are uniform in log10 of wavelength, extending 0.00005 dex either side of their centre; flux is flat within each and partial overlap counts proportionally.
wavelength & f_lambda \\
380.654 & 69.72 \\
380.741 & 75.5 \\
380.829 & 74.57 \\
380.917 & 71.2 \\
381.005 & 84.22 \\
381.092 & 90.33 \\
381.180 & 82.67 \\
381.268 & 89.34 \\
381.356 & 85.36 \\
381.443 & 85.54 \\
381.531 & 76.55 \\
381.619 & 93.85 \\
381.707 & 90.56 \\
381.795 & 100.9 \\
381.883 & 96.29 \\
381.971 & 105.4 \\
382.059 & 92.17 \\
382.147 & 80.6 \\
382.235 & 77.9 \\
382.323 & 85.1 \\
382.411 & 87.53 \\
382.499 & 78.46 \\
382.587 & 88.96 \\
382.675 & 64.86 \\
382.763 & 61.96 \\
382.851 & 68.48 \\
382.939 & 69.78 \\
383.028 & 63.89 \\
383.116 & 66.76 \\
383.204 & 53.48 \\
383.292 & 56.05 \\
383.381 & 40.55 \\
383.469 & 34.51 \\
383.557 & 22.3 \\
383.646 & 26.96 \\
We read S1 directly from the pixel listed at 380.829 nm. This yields 74.57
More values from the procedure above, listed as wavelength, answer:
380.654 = 69.72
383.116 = 66.76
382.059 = 92.17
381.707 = 90.56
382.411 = 87.53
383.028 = 63.89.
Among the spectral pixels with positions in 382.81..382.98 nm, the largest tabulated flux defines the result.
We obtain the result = 69.78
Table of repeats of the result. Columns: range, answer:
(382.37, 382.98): 88.96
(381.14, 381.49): 89.34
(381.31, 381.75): 93.85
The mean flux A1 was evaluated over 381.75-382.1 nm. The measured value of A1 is 98.6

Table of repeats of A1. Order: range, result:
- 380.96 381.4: 86.5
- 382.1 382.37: 81.4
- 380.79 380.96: 72.7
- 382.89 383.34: 61.8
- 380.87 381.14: 81.8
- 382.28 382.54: 83.8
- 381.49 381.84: 90.5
